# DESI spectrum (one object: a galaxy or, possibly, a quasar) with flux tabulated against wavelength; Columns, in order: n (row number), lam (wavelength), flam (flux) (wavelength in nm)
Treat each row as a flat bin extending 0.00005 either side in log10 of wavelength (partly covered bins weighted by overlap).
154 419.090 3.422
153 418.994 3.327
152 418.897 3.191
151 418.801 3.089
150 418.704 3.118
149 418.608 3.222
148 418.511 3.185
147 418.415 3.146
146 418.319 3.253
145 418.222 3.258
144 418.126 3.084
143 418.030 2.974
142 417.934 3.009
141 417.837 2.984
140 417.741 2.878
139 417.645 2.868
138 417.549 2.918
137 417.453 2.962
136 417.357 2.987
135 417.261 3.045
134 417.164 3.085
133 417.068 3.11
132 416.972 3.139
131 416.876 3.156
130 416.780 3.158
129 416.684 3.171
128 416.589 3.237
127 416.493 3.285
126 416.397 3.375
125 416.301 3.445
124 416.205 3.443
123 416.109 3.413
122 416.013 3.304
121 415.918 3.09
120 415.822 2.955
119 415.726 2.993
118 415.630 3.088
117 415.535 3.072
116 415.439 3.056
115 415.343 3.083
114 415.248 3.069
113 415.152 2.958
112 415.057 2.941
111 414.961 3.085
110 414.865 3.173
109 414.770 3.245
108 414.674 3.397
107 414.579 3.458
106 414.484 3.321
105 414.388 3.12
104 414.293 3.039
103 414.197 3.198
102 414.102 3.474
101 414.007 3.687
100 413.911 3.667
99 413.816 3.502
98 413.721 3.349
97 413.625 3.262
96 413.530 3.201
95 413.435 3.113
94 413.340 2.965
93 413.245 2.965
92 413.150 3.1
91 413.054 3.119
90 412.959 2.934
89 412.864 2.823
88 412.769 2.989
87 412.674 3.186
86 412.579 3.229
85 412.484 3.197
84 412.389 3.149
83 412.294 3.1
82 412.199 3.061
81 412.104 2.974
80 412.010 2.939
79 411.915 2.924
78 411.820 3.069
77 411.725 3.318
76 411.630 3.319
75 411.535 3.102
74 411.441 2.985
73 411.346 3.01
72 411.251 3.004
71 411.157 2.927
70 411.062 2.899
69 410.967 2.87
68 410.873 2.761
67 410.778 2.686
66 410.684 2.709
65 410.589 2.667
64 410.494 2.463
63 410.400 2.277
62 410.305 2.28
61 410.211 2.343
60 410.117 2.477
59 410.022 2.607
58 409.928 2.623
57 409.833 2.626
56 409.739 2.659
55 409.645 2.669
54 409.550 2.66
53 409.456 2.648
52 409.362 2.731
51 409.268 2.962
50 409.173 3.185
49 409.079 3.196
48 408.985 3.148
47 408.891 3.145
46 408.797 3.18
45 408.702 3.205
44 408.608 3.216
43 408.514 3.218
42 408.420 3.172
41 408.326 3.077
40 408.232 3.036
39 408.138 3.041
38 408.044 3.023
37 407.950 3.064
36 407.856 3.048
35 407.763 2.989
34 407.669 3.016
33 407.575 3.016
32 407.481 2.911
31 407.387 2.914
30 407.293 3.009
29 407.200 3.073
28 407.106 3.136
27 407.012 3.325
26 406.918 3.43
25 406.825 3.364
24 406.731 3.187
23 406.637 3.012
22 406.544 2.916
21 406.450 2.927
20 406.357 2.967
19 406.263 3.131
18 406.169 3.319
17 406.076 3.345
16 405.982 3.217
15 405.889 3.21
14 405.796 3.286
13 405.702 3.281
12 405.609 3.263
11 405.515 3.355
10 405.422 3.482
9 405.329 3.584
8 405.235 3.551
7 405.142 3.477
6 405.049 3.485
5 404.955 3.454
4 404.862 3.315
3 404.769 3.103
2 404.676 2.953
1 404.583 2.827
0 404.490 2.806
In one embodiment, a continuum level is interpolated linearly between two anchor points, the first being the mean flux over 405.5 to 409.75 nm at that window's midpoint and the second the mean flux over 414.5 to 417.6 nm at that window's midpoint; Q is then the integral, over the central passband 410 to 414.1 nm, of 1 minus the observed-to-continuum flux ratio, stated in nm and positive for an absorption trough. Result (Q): 0.17 nm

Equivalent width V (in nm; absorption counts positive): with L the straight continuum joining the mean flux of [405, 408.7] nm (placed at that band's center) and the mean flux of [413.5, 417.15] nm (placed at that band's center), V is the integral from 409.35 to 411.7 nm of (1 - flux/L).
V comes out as 0.349 nm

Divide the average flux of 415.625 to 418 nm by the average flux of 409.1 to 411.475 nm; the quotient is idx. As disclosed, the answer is 1.2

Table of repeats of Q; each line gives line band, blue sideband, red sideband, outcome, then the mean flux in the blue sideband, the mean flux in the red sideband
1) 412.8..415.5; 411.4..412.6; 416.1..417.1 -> -0.008 nm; 3.1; 3.26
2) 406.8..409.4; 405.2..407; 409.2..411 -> -0.148 nm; 3.25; 2.62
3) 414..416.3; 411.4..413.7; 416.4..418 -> -0.084 nm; 3.09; 3.07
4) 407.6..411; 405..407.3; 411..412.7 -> 0.329 nm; 3.26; 3.07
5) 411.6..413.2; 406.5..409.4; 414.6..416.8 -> 0.032 nm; 3.1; 3.18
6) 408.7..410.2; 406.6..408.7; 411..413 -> 0.122 nm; 3.11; 3.05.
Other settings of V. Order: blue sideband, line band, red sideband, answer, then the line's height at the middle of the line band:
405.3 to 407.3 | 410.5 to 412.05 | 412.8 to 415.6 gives 0.126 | 3.2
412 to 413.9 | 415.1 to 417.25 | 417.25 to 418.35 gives -0.081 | 3.05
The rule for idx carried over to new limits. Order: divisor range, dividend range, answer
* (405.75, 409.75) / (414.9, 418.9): 1.01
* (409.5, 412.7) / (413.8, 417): 1.13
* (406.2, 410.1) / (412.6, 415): 1.07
